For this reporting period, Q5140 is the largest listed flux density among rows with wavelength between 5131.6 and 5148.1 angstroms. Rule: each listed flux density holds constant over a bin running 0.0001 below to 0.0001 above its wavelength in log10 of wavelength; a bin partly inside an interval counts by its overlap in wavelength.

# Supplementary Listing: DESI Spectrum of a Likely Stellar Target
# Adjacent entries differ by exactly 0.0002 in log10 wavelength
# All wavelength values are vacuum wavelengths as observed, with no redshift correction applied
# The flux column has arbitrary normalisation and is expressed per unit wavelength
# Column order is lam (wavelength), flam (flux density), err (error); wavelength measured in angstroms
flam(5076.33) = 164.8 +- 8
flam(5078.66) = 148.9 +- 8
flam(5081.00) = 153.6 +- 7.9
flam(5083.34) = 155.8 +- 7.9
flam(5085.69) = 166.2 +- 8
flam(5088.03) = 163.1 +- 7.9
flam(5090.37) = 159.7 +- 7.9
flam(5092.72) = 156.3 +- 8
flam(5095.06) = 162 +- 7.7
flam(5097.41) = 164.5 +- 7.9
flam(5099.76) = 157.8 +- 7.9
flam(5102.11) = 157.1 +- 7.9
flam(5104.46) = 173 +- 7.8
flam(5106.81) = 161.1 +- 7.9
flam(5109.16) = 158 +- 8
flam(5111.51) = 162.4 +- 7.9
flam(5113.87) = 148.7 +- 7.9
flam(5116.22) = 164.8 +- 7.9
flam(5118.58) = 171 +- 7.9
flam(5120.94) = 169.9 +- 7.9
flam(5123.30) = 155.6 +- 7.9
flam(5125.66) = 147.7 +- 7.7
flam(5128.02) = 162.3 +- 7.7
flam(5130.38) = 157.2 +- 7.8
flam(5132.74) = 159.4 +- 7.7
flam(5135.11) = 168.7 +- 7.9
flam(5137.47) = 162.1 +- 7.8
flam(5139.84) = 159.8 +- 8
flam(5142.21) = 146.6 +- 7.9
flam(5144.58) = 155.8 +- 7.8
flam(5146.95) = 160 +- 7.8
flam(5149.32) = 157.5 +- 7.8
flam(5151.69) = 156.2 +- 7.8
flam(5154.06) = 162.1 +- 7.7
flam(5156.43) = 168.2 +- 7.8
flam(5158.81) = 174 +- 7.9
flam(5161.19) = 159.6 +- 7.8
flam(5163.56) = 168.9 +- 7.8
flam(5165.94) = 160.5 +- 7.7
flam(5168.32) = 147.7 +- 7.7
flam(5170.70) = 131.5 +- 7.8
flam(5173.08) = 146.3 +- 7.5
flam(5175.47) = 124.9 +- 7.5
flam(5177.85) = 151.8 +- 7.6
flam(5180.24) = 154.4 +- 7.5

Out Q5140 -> 168.7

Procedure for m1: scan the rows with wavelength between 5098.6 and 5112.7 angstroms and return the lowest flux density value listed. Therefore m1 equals 157.1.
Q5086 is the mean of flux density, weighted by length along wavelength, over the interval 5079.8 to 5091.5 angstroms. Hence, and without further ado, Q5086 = 160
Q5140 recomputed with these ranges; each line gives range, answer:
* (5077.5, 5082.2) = 153.6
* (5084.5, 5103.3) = 166.2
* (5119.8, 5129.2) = 169.9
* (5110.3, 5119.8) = 171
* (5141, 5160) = 174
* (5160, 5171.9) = 168.9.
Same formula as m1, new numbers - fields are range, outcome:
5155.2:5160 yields 168.2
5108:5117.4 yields 148.7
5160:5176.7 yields 124.9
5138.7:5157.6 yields 146.6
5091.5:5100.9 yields 156.3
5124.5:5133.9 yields 147.7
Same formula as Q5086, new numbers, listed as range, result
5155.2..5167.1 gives 166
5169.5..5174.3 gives 139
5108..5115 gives 156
